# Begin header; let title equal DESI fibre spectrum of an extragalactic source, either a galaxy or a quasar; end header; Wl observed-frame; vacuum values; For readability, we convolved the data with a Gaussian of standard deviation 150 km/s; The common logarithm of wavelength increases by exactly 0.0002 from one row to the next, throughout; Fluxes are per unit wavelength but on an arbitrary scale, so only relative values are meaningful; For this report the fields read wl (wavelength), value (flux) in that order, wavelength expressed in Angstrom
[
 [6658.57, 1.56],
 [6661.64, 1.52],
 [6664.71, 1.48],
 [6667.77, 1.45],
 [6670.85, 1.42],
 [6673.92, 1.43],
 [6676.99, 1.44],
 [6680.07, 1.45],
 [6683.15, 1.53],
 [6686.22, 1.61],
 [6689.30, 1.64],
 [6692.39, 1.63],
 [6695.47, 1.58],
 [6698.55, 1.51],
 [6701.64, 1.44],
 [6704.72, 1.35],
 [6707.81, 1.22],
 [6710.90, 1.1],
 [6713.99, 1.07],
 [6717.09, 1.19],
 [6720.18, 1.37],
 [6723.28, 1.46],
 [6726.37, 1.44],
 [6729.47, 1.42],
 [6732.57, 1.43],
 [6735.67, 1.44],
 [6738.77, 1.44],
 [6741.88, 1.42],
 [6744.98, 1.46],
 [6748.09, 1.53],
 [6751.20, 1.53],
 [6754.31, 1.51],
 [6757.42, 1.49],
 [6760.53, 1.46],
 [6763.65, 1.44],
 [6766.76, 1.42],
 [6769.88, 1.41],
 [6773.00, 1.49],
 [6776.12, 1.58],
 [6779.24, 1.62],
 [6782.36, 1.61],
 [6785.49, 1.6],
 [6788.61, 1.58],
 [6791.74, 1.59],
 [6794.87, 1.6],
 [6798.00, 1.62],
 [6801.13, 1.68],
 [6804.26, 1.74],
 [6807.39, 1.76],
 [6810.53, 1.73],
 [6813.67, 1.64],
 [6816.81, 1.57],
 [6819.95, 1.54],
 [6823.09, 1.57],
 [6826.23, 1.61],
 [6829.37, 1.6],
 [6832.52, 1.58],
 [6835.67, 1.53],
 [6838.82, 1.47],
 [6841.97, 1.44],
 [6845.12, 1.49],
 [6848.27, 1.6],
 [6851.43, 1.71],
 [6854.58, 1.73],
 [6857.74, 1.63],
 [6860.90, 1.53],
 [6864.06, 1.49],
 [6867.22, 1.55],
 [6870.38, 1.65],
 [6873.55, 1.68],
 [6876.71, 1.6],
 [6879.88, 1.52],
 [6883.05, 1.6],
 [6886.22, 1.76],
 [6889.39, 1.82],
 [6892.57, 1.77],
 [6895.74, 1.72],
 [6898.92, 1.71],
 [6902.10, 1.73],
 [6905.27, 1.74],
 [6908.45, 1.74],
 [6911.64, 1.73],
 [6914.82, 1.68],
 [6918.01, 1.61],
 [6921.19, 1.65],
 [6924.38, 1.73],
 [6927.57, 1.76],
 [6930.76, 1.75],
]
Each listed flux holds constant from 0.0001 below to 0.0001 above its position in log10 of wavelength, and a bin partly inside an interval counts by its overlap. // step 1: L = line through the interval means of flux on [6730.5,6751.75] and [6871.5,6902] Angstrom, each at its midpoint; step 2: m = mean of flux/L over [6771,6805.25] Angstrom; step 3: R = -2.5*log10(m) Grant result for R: -0.05 mag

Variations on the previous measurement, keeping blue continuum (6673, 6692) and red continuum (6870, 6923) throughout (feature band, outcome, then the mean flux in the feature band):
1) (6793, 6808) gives -0.04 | 1.67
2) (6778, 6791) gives 0.00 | 1.6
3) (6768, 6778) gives 0.07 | 1.49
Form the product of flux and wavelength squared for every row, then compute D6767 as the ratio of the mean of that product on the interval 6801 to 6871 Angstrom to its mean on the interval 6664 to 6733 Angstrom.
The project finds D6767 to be 1.17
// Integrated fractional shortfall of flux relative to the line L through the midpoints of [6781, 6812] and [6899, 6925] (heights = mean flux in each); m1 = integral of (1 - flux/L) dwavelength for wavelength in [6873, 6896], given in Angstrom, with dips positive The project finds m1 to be 0.1 Angstrom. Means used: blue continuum 1.65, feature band 1.68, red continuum 1.7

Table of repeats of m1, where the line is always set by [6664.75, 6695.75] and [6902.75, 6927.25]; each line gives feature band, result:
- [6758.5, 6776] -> 1.4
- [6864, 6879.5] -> 0.6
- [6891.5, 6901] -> -0.2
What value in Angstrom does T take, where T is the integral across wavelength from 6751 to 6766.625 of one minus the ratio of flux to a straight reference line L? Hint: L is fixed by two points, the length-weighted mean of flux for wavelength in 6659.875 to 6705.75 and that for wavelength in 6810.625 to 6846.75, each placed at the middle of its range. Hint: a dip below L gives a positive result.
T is 0.55 Angstrom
